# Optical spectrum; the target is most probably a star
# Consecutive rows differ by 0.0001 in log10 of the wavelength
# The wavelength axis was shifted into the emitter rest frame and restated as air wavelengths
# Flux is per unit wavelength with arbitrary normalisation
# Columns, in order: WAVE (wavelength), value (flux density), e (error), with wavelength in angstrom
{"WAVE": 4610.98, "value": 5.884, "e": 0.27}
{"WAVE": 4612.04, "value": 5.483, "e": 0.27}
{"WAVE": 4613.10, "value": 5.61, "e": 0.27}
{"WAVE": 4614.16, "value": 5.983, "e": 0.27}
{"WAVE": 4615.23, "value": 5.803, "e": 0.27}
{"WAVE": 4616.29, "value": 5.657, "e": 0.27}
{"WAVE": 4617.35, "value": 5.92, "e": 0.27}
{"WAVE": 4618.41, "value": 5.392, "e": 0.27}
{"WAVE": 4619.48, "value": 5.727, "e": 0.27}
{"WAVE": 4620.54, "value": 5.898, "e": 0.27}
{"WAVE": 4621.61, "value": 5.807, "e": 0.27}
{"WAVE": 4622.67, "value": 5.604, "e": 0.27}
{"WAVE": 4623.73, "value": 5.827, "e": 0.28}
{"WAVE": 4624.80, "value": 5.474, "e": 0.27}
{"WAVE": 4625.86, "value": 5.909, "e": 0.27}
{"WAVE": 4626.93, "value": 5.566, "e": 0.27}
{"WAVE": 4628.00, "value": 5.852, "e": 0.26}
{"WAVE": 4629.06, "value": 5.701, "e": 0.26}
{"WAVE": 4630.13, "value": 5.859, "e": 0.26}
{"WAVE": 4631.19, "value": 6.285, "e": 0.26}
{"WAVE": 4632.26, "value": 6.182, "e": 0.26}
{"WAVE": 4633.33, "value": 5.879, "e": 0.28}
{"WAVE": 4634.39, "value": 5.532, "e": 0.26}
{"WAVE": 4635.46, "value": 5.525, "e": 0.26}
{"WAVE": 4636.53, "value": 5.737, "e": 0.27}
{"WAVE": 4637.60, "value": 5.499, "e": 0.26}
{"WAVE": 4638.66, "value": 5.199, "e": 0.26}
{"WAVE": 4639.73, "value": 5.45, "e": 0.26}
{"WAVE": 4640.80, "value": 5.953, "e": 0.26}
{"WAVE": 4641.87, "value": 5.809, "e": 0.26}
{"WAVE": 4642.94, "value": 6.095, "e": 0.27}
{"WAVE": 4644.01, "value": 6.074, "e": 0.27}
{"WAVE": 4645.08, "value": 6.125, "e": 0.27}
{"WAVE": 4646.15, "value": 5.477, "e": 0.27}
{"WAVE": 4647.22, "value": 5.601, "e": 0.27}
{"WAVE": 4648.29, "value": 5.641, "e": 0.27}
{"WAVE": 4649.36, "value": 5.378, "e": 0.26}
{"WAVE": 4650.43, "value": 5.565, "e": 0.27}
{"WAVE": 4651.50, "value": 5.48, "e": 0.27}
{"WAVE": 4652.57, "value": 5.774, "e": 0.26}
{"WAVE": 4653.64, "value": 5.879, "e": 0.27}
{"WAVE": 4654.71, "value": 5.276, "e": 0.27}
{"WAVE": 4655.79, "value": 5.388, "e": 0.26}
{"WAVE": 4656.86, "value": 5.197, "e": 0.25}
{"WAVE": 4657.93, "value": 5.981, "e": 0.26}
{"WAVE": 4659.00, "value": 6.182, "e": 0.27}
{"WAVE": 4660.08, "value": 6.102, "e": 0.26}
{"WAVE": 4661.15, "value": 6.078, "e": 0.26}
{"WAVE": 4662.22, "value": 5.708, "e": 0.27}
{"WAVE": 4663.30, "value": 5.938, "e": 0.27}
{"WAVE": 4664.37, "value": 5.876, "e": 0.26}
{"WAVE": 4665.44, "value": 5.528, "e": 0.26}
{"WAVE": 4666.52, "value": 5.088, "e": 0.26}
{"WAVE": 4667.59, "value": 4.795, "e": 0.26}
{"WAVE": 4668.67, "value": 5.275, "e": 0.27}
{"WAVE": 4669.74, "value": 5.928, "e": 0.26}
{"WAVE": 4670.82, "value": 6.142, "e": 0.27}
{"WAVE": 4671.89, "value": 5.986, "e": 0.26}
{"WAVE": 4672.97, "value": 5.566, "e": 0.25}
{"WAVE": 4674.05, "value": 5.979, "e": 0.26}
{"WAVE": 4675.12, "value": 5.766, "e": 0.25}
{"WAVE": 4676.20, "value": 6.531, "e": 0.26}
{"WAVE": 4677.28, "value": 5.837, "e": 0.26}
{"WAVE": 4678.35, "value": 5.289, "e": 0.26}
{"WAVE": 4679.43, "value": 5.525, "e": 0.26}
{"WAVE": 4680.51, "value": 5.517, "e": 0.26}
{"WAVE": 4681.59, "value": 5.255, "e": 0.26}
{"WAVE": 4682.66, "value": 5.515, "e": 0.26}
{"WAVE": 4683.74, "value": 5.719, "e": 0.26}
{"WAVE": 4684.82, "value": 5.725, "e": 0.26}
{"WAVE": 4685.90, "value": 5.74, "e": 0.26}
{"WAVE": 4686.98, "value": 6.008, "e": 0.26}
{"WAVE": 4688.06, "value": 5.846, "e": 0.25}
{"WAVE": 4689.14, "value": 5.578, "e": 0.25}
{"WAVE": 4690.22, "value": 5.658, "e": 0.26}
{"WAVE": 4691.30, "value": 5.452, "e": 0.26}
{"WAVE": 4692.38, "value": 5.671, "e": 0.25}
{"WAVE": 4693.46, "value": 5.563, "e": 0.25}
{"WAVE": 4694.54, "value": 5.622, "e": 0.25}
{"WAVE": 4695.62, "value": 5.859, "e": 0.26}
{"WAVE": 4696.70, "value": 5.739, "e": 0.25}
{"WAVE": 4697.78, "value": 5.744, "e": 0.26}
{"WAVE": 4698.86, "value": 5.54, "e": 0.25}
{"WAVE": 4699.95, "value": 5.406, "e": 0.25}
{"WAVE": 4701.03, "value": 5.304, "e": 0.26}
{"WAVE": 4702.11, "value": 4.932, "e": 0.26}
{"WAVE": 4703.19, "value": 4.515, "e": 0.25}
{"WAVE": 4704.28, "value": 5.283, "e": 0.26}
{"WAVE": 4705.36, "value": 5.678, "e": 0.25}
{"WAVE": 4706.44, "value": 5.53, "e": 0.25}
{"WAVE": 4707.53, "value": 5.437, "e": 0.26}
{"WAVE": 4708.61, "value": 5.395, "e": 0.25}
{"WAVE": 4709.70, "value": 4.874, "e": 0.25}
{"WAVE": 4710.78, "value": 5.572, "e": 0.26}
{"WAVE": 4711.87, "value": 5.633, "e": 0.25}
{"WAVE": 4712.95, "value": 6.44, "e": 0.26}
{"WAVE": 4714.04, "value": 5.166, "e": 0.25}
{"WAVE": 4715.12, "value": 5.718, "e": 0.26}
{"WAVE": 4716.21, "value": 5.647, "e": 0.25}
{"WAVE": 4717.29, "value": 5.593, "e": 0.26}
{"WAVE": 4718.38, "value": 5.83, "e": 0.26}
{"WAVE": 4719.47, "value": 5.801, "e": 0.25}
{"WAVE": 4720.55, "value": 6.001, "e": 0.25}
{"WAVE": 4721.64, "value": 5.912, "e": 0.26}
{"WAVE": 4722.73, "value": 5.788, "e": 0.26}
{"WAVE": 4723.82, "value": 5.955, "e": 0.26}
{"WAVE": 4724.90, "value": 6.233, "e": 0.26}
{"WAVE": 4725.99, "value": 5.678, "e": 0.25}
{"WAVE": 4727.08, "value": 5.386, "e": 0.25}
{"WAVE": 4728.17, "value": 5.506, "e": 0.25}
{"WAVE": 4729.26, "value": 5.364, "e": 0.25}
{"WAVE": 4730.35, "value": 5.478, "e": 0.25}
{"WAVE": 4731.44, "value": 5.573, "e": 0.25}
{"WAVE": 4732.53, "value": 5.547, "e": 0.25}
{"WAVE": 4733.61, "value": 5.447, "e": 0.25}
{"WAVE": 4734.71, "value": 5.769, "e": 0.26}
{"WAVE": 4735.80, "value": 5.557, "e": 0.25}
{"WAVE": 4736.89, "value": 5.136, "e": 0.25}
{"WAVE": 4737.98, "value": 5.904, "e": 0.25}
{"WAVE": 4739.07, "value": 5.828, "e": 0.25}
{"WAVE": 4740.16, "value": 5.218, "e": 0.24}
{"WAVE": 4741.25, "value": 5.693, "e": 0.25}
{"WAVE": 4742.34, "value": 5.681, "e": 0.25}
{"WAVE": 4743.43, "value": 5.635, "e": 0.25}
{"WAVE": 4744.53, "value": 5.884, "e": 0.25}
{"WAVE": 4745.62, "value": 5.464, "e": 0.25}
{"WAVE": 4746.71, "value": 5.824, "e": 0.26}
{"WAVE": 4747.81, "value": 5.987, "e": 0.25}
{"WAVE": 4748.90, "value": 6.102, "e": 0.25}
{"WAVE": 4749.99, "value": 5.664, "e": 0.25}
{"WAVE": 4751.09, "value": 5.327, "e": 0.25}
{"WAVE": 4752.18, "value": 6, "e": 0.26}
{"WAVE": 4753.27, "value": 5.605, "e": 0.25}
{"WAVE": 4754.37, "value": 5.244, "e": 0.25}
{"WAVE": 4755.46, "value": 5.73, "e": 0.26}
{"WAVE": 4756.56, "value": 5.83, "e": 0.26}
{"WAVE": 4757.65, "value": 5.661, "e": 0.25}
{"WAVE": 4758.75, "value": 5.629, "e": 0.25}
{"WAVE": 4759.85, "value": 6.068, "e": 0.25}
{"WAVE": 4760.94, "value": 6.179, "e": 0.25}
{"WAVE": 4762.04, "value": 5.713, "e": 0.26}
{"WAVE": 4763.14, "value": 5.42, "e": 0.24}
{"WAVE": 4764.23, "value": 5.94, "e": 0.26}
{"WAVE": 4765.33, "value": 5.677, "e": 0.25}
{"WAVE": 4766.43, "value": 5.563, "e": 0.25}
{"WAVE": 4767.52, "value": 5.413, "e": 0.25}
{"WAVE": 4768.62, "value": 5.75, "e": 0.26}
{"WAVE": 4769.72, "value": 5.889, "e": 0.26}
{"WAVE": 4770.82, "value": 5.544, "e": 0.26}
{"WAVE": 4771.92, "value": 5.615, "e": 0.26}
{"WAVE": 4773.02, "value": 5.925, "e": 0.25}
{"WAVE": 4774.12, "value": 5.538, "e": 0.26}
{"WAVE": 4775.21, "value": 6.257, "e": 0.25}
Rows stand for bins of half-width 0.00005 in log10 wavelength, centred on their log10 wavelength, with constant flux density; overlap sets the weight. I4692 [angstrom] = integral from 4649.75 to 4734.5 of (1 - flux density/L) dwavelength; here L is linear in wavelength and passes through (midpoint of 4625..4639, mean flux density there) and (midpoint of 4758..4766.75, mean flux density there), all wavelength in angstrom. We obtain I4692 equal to 1.9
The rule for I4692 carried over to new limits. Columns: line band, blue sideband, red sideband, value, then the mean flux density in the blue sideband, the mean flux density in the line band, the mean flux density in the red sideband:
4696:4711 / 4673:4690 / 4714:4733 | 0.9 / 5.72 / 5.35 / 5.69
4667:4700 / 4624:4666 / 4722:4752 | 0.2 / 5.74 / 5.67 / 5.66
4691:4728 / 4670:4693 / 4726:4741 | 0.2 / 5.73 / 5.59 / 5.53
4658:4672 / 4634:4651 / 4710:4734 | -0.2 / 5.67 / 5.74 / 5.69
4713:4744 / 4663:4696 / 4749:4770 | 0.2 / 5.67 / 5.66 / 5.71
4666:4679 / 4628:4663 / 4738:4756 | 0.1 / 5.74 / 5.68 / 5.69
